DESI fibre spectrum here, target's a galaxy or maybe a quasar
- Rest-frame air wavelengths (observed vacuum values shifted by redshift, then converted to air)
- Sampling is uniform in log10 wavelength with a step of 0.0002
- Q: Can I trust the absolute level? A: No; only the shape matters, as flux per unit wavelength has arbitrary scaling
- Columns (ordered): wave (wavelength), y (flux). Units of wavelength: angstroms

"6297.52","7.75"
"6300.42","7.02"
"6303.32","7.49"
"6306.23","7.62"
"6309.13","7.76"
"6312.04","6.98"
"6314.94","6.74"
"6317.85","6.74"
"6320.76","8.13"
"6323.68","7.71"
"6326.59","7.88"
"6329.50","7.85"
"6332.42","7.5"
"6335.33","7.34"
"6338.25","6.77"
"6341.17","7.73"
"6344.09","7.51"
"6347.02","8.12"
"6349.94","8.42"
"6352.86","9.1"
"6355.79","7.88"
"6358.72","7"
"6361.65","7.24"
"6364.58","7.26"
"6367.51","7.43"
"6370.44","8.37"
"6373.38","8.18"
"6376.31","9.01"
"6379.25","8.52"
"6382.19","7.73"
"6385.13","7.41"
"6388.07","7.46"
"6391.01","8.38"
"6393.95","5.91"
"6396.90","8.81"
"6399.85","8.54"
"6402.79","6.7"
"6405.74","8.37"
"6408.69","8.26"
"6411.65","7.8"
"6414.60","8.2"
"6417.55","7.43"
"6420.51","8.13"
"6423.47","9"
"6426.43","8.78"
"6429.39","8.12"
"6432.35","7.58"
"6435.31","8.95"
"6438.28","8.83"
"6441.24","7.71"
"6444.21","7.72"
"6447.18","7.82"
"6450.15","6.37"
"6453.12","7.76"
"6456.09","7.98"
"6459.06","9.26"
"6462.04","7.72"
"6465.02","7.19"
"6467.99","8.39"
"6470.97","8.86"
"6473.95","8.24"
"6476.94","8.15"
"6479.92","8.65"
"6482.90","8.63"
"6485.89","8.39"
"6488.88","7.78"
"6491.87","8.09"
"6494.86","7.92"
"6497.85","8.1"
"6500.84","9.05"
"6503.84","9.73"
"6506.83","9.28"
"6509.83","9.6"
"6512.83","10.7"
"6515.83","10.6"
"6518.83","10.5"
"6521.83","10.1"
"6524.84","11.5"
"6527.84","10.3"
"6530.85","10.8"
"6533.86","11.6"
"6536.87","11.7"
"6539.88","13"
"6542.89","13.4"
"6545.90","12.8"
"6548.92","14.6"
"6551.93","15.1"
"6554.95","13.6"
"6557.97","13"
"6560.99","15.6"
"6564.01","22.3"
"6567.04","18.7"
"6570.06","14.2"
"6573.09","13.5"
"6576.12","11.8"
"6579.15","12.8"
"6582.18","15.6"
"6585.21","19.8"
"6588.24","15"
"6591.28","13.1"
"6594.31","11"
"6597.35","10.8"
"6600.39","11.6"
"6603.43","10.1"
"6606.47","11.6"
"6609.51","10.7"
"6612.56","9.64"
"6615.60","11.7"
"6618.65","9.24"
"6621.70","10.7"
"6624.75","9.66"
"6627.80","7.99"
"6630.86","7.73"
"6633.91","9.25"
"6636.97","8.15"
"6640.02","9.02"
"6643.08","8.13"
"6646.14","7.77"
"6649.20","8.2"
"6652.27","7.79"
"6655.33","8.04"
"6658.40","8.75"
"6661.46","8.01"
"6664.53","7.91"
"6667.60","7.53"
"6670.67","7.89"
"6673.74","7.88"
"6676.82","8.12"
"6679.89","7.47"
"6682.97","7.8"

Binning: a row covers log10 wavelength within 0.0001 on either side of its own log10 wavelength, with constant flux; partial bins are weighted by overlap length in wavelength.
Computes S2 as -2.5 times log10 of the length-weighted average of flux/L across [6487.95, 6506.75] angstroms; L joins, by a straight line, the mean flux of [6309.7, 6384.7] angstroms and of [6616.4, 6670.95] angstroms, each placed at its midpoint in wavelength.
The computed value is -0.05 mag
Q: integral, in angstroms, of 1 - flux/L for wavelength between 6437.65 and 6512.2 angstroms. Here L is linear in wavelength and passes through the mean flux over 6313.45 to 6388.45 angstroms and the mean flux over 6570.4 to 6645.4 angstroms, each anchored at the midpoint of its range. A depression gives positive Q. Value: 8.7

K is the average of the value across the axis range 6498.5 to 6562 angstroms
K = 11.7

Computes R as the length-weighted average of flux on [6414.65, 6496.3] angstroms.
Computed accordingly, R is 8.13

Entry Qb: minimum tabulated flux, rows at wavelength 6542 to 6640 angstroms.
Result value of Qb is 7.73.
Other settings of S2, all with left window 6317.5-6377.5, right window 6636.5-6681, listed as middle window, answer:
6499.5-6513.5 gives -0.211 mag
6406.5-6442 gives -0.054 mag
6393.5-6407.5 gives 0.003 mag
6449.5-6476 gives -0.020 mag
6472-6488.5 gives -0.064 mag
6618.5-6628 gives -0.197 mag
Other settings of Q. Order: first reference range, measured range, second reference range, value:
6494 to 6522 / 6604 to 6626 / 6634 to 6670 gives -5.0 angstroms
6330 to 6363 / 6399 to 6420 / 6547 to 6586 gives 4.2 angstroms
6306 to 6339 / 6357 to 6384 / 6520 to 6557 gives 2.1 angstroms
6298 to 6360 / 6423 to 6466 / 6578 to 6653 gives 3.9 angstroms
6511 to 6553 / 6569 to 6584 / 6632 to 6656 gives -4.7 angstroms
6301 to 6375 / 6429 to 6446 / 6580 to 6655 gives 1.0 angstroms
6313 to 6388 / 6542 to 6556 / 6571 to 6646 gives -4.8 angstroms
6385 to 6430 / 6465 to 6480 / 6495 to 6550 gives 2.0 angstroms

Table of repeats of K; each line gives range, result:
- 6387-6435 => 8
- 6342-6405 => 7.86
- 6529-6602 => 14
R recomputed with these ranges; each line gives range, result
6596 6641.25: 9.86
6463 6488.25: 8.28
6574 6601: 13.6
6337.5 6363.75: 7.77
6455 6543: 9.46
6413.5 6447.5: 8.2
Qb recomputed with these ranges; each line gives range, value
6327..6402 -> 5.91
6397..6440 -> 6.7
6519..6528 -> 10.1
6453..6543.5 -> 7.19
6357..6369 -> 7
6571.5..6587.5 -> 11.8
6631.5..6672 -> 7.53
